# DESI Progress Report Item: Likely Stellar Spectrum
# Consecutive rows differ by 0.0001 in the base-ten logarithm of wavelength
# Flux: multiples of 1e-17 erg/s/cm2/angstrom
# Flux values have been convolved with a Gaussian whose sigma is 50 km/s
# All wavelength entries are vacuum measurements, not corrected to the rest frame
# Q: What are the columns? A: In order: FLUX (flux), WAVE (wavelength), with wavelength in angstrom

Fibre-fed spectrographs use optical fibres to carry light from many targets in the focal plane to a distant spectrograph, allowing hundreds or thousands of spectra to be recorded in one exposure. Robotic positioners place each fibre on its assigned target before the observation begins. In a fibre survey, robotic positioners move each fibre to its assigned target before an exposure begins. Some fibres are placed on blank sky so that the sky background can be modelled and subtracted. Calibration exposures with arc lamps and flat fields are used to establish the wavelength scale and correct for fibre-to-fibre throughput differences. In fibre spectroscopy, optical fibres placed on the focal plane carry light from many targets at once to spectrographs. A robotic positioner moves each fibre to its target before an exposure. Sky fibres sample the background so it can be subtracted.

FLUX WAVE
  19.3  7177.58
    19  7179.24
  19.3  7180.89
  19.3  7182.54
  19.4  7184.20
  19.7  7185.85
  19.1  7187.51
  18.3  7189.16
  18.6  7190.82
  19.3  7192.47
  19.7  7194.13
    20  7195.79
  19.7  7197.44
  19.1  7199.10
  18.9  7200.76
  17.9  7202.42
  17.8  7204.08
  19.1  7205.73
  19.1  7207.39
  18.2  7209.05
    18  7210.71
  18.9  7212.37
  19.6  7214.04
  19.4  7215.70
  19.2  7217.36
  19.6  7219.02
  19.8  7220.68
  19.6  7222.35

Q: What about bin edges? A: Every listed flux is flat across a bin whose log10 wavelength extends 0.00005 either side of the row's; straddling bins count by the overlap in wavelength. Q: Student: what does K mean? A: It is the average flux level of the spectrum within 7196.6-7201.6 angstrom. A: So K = 19.2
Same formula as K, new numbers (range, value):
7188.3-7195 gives 19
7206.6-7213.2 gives 18.5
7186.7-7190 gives 18.7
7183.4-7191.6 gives 19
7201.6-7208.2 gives 18.5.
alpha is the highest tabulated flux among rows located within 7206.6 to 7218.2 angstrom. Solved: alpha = 19.6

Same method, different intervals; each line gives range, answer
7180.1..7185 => 19.4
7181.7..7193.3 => 19.7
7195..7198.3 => 20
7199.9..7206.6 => 19.1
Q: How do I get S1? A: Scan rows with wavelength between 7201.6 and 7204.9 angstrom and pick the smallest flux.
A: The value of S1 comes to 17.8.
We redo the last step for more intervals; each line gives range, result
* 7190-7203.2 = 17.9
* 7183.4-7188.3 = 19.1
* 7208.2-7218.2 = 18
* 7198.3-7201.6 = 18.9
